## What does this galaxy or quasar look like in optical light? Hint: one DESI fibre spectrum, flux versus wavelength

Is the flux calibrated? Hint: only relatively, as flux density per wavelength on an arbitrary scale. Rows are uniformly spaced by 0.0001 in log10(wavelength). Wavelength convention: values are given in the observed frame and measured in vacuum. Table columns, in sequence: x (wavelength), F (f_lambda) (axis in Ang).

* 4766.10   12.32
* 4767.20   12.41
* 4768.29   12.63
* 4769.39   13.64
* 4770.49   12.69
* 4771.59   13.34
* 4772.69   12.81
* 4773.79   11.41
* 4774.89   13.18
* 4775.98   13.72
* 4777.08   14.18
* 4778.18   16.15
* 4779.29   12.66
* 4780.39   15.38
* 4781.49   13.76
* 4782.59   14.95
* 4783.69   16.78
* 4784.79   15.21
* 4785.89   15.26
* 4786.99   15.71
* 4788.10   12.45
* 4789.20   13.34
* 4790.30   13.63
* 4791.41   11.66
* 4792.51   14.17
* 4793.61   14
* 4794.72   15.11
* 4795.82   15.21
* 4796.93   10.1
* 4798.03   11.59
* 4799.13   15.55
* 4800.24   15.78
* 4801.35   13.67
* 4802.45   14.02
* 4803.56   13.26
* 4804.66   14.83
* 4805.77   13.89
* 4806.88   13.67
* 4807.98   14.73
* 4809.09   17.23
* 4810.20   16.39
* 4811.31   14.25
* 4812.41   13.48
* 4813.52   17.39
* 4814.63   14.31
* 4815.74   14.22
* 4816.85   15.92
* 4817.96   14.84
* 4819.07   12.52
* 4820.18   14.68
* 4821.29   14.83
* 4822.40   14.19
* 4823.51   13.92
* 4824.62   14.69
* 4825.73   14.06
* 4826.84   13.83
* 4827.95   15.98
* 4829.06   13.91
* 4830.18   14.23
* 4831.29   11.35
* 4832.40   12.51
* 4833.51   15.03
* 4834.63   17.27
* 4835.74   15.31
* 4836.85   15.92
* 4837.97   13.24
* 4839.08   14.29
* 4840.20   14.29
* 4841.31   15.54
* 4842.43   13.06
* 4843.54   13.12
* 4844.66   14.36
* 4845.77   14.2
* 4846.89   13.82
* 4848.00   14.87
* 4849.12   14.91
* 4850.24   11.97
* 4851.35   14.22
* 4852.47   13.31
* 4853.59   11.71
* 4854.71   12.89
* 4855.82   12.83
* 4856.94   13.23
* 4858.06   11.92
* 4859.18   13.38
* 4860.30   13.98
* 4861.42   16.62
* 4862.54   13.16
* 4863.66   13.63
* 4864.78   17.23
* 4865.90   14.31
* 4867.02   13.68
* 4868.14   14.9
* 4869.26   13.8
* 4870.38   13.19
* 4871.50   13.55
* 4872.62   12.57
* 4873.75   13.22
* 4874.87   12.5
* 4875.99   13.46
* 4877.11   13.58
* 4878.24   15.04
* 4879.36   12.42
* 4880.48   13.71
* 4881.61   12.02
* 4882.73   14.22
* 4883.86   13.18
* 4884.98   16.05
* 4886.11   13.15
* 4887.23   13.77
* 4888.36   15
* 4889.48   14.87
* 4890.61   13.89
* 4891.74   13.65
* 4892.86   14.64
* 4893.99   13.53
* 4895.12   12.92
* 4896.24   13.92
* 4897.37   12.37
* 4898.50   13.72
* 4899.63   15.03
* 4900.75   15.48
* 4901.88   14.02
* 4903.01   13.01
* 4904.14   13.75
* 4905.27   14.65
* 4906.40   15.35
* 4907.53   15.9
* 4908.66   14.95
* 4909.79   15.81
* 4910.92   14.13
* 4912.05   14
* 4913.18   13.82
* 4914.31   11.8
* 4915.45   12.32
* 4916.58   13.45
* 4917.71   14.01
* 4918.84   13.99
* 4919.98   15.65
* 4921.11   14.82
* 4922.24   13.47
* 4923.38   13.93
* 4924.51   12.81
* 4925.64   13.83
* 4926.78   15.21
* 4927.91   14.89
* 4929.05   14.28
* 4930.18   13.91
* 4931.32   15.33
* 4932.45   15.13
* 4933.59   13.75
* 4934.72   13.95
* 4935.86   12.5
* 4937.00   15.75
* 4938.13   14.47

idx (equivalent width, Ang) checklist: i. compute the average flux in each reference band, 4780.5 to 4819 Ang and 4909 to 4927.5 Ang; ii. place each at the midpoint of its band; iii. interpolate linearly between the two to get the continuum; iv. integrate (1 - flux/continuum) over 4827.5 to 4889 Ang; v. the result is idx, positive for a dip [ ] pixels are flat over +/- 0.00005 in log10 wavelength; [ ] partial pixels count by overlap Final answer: 1.3 Ang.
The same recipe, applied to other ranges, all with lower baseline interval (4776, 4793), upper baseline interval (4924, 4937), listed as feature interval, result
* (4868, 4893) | 0.9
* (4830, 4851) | 0.2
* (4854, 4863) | 0.5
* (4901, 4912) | -0.3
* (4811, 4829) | -0.3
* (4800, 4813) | -0.2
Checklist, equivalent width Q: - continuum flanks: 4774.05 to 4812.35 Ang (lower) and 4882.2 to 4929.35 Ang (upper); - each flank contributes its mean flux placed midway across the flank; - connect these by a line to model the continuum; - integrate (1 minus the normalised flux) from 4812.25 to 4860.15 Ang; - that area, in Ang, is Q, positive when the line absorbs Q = 0.39 Ang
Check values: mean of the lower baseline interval 14.2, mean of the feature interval 14.1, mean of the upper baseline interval 14.1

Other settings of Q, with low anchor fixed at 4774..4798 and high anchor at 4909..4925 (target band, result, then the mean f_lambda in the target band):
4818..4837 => -0.49 Ang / 14.4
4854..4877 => 0.41 Ang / 13.7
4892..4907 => -0.14 Ang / 14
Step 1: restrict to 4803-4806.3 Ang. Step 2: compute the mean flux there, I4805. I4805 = 14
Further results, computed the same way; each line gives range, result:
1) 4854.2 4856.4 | 12.9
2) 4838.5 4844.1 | 14.1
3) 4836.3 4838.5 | 14.6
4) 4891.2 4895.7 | 13.7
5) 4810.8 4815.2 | 14.9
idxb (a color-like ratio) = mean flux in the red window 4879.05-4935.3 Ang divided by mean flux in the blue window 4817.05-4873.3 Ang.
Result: 1.00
